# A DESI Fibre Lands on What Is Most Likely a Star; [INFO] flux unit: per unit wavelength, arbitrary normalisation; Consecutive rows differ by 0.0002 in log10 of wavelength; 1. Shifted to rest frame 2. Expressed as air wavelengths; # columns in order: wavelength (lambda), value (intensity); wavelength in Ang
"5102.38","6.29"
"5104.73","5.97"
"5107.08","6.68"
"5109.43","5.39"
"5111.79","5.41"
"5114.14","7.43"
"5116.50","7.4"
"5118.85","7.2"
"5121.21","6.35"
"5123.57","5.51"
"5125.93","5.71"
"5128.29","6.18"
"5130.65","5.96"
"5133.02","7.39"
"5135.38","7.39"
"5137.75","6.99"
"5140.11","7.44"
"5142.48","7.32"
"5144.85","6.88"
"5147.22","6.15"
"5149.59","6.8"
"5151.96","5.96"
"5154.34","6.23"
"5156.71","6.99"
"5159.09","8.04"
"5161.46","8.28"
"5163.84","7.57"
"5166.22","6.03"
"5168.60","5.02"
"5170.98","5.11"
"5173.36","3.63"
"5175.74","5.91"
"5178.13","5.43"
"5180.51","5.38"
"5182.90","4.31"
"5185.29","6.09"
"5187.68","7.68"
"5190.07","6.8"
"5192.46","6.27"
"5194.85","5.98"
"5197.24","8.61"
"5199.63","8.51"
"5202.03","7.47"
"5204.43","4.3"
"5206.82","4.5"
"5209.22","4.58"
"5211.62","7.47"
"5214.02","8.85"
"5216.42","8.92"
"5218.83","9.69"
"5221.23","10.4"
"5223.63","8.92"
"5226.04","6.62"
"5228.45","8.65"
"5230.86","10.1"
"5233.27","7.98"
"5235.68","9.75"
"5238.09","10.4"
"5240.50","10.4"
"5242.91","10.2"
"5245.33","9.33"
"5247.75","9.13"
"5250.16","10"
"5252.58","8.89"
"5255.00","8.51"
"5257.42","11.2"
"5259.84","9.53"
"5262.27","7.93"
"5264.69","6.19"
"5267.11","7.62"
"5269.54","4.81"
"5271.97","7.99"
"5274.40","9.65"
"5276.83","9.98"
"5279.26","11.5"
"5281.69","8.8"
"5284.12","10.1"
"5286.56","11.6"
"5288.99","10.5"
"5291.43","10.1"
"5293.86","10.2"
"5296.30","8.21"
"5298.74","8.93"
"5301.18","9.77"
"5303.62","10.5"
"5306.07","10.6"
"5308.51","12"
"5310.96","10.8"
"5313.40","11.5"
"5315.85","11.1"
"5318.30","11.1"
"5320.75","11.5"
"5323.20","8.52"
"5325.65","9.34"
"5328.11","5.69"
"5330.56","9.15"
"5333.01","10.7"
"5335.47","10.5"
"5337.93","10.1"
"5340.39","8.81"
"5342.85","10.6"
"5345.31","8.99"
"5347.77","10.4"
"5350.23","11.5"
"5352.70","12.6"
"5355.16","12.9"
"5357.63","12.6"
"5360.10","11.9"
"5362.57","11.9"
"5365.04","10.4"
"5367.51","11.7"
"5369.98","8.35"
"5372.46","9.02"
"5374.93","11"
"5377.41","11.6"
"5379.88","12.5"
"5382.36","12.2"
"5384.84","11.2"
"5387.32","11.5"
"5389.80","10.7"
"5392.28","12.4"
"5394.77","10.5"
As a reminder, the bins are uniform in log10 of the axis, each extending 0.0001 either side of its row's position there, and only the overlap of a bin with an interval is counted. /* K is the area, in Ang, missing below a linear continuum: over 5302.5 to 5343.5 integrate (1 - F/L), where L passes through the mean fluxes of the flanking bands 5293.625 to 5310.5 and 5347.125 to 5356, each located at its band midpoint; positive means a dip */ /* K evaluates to 2.48 Ang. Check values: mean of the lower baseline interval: 10.1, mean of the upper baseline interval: 11.9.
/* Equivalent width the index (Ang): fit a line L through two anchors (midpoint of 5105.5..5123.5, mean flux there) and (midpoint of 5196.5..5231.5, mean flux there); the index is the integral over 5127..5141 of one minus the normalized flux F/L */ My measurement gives -0.3 Ang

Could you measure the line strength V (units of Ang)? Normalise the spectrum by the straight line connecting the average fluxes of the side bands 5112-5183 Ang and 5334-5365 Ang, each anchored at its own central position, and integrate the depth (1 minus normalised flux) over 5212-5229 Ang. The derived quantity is -1.5 Ang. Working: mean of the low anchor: 6.42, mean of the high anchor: 11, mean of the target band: 8.8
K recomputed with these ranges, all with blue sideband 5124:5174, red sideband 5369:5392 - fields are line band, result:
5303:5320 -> -2.56 Ang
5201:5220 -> 1.91 Ang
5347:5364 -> -2.40 Ang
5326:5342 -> 1.43 Ang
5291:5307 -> -0.51 Ang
